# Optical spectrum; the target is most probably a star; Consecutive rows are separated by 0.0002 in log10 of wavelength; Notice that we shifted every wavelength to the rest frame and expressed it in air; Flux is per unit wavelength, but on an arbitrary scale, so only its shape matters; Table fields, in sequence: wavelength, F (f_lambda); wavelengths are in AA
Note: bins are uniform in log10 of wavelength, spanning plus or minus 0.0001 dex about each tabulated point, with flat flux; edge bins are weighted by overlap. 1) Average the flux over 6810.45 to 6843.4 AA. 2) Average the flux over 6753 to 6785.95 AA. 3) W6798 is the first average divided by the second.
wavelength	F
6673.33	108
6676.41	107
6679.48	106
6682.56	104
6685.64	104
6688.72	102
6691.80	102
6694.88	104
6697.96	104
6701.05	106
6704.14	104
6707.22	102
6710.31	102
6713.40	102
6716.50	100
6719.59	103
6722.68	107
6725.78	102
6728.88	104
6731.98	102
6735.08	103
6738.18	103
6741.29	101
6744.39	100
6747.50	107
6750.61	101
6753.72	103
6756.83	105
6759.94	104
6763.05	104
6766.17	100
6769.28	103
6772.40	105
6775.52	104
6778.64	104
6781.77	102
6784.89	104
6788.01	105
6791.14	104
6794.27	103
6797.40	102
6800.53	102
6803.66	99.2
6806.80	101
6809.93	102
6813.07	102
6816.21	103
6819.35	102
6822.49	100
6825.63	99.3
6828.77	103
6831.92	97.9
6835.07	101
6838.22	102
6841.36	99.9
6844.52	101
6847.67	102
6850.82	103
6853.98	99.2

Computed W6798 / 0.98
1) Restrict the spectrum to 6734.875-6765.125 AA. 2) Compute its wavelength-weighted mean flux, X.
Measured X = 103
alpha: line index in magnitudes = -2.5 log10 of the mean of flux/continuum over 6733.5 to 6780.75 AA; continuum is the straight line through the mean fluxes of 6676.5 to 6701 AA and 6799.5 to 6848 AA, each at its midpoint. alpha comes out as -0.01 mag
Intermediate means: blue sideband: 104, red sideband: 101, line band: 103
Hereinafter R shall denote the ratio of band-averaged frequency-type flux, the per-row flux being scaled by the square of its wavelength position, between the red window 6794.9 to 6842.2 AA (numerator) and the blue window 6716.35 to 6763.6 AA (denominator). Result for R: 1.0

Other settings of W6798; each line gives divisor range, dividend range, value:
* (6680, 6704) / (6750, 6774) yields 0.99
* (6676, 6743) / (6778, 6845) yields 0.99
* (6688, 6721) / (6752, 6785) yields 1.01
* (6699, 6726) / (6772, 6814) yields 1.00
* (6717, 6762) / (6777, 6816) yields 0.99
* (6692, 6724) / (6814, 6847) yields 0.98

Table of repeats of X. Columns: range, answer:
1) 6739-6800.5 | 103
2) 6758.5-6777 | 103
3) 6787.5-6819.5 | 102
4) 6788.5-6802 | 103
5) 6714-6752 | 103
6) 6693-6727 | 103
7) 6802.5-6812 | 101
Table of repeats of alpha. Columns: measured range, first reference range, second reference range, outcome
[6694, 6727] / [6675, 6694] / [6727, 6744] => 0.00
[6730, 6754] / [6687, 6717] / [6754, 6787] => 0.01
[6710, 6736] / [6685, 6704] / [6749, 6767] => 0.01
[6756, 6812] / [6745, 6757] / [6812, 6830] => 0.00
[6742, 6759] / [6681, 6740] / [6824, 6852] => -0.01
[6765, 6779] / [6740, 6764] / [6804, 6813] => -0.01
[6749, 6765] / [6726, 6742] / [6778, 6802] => -0.01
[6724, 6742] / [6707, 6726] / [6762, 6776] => 0.00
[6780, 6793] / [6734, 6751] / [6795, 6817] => -0.02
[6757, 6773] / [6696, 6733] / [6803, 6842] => -0.01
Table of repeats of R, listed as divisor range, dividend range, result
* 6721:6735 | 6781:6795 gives 1.02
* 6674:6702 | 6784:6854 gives 1.01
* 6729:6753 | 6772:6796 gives 1.03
